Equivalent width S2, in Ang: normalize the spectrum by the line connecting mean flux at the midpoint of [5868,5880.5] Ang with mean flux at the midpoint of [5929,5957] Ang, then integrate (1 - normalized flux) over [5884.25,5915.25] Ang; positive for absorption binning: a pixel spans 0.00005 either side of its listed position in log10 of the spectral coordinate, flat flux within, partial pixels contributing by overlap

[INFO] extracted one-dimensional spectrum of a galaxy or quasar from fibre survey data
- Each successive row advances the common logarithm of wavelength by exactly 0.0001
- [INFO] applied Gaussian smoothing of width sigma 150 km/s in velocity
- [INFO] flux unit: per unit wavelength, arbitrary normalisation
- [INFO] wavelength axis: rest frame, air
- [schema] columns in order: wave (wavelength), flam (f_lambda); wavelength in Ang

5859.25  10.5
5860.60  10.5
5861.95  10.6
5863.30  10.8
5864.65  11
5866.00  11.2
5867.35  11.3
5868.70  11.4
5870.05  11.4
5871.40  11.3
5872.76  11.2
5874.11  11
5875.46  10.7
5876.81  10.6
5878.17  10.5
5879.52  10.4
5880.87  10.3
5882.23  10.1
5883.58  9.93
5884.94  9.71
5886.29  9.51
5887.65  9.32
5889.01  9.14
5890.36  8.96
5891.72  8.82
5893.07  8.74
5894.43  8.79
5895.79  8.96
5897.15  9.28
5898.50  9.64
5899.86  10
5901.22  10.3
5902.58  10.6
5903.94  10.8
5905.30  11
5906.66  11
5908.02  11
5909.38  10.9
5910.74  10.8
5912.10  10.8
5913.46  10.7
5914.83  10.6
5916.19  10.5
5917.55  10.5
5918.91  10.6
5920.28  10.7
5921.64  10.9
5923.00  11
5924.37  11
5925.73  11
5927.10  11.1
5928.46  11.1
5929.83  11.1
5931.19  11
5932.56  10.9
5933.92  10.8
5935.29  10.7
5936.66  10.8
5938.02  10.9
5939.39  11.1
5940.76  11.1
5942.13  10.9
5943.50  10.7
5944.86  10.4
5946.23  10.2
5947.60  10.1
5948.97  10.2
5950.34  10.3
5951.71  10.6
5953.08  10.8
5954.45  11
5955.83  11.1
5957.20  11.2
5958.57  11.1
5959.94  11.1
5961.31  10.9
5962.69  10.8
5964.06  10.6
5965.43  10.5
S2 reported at 2.5 Ang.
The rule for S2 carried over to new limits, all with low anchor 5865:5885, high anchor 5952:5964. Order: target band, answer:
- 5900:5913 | 0.1 Ang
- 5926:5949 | 0.3 Ang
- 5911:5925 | 0.2 Ang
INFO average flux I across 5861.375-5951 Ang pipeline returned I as 10.5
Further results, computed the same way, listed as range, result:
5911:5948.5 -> 10.8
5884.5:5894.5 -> 9.13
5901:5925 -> 10.8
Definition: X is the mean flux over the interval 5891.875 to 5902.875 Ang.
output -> 9.47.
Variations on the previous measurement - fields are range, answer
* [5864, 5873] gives 11.3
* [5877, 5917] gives 10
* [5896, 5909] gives 10.4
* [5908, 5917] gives 10.7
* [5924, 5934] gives 11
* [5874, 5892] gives 9.92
